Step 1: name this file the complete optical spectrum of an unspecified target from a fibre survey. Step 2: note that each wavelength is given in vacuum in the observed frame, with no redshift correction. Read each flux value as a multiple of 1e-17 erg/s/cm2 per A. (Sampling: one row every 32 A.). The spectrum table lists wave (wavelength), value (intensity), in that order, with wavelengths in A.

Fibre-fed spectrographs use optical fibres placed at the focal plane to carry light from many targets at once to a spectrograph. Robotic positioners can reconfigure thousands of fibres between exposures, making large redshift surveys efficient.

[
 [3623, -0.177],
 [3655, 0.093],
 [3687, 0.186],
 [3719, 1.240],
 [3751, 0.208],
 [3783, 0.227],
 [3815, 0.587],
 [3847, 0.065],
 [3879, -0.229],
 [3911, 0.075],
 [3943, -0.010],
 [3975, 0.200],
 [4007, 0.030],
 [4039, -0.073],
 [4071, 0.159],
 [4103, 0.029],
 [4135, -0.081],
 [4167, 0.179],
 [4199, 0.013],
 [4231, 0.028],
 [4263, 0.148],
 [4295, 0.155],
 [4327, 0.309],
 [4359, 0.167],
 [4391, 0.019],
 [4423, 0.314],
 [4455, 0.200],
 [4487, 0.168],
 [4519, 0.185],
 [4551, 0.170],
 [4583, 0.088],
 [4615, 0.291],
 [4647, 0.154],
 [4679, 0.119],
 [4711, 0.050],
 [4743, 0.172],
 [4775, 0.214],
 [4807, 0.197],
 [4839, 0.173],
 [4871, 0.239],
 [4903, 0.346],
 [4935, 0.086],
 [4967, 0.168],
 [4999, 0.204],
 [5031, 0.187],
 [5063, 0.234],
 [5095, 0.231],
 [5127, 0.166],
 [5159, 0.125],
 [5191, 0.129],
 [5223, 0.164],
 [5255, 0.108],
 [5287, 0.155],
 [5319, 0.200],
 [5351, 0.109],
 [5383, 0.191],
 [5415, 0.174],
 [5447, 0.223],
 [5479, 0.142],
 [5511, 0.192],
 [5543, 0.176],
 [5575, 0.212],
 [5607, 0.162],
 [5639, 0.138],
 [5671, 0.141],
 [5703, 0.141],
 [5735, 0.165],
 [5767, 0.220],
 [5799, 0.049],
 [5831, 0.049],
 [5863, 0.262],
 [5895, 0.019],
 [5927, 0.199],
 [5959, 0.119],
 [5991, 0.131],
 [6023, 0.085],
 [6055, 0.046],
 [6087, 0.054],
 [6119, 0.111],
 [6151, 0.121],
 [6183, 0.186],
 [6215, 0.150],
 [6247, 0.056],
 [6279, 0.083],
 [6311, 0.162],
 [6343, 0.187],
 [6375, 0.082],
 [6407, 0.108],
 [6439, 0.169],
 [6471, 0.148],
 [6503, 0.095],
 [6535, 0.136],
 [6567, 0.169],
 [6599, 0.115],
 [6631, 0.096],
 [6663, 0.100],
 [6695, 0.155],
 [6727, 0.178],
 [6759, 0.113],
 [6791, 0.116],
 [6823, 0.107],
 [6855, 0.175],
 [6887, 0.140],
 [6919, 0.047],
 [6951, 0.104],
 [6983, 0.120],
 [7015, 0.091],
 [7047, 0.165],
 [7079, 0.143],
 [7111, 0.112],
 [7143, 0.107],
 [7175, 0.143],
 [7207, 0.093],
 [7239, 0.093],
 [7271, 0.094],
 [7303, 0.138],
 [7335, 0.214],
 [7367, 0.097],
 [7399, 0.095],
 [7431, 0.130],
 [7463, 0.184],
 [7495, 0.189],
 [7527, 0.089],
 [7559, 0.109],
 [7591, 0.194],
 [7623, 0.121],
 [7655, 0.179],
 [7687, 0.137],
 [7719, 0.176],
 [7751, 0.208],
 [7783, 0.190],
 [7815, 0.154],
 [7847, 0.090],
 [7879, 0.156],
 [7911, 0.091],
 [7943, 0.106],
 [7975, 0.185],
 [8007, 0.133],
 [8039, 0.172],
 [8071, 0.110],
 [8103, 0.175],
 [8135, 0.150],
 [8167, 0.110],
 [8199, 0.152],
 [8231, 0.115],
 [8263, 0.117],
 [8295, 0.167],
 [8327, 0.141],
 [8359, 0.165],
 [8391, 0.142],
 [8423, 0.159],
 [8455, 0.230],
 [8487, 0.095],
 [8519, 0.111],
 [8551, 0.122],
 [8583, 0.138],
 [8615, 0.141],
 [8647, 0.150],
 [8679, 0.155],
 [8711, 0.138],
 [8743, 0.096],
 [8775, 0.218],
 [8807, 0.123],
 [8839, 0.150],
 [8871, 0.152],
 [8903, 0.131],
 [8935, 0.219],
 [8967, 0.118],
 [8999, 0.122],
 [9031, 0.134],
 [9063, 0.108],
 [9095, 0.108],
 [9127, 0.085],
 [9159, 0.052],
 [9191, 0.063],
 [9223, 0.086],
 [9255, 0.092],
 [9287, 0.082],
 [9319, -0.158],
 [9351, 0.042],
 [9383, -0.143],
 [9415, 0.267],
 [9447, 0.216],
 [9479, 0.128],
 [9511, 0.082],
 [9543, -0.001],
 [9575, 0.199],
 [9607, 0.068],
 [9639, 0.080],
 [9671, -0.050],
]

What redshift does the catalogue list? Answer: 0.184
